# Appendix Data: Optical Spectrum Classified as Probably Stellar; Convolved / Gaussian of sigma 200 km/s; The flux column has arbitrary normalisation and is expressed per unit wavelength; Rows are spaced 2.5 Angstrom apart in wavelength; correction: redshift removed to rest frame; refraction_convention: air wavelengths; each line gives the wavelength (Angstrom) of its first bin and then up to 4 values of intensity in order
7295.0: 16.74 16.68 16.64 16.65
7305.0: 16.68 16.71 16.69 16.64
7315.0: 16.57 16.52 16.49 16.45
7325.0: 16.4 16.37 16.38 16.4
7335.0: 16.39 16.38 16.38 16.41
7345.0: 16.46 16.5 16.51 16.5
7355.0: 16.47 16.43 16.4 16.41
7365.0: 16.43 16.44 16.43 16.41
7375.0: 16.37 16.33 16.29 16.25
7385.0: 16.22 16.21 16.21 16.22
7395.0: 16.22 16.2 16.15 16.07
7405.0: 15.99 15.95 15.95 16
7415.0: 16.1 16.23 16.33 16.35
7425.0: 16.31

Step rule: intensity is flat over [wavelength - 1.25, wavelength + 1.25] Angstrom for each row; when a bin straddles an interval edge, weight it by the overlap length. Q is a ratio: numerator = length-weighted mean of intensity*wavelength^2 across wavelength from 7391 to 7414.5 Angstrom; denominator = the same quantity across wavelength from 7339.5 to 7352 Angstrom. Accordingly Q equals 0.99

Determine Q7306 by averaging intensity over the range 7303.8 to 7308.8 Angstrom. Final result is 16.7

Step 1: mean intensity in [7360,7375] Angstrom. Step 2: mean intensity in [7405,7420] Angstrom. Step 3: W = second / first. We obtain 0.98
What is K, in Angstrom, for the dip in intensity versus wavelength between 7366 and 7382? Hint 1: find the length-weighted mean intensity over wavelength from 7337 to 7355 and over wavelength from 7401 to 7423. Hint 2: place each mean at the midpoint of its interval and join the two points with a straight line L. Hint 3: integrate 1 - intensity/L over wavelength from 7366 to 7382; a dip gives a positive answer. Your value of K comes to -0.1 Angstrom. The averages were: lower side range 16.5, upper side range 16.1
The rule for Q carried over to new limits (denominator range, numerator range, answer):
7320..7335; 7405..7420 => 1.00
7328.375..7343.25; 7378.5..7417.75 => 1.00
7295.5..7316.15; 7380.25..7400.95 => 1.00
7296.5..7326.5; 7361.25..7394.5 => 1.00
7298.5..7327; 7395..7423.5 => 1.00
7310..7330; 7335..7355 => 1.00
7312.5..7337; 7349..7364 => 1.01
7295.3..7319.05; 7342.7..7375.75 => 1.00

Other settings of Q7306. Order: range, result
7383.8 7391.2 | 16.2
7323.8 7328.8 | 16.4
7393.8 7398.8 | 16.2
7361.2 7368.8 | 16.4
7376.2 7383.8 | 16.3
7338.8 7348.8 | 16.4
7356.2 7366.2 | 16.4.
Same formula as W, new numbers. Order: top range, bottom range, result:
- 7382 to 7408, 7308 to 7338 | 0.98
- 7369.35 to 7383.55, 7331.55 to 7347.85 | 1.00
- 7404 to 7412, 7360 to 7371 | 0.97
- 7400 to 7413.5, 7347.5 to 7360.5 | 0.97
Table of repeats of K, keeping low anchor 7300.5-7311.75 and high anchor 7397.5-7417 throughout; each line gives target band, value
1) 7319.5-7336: 0.13 Angstrom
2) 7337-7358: -0.04 Angstrom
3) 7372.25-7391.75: -0.09 Angstrom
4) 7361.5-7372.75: -0.09 Angstrom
